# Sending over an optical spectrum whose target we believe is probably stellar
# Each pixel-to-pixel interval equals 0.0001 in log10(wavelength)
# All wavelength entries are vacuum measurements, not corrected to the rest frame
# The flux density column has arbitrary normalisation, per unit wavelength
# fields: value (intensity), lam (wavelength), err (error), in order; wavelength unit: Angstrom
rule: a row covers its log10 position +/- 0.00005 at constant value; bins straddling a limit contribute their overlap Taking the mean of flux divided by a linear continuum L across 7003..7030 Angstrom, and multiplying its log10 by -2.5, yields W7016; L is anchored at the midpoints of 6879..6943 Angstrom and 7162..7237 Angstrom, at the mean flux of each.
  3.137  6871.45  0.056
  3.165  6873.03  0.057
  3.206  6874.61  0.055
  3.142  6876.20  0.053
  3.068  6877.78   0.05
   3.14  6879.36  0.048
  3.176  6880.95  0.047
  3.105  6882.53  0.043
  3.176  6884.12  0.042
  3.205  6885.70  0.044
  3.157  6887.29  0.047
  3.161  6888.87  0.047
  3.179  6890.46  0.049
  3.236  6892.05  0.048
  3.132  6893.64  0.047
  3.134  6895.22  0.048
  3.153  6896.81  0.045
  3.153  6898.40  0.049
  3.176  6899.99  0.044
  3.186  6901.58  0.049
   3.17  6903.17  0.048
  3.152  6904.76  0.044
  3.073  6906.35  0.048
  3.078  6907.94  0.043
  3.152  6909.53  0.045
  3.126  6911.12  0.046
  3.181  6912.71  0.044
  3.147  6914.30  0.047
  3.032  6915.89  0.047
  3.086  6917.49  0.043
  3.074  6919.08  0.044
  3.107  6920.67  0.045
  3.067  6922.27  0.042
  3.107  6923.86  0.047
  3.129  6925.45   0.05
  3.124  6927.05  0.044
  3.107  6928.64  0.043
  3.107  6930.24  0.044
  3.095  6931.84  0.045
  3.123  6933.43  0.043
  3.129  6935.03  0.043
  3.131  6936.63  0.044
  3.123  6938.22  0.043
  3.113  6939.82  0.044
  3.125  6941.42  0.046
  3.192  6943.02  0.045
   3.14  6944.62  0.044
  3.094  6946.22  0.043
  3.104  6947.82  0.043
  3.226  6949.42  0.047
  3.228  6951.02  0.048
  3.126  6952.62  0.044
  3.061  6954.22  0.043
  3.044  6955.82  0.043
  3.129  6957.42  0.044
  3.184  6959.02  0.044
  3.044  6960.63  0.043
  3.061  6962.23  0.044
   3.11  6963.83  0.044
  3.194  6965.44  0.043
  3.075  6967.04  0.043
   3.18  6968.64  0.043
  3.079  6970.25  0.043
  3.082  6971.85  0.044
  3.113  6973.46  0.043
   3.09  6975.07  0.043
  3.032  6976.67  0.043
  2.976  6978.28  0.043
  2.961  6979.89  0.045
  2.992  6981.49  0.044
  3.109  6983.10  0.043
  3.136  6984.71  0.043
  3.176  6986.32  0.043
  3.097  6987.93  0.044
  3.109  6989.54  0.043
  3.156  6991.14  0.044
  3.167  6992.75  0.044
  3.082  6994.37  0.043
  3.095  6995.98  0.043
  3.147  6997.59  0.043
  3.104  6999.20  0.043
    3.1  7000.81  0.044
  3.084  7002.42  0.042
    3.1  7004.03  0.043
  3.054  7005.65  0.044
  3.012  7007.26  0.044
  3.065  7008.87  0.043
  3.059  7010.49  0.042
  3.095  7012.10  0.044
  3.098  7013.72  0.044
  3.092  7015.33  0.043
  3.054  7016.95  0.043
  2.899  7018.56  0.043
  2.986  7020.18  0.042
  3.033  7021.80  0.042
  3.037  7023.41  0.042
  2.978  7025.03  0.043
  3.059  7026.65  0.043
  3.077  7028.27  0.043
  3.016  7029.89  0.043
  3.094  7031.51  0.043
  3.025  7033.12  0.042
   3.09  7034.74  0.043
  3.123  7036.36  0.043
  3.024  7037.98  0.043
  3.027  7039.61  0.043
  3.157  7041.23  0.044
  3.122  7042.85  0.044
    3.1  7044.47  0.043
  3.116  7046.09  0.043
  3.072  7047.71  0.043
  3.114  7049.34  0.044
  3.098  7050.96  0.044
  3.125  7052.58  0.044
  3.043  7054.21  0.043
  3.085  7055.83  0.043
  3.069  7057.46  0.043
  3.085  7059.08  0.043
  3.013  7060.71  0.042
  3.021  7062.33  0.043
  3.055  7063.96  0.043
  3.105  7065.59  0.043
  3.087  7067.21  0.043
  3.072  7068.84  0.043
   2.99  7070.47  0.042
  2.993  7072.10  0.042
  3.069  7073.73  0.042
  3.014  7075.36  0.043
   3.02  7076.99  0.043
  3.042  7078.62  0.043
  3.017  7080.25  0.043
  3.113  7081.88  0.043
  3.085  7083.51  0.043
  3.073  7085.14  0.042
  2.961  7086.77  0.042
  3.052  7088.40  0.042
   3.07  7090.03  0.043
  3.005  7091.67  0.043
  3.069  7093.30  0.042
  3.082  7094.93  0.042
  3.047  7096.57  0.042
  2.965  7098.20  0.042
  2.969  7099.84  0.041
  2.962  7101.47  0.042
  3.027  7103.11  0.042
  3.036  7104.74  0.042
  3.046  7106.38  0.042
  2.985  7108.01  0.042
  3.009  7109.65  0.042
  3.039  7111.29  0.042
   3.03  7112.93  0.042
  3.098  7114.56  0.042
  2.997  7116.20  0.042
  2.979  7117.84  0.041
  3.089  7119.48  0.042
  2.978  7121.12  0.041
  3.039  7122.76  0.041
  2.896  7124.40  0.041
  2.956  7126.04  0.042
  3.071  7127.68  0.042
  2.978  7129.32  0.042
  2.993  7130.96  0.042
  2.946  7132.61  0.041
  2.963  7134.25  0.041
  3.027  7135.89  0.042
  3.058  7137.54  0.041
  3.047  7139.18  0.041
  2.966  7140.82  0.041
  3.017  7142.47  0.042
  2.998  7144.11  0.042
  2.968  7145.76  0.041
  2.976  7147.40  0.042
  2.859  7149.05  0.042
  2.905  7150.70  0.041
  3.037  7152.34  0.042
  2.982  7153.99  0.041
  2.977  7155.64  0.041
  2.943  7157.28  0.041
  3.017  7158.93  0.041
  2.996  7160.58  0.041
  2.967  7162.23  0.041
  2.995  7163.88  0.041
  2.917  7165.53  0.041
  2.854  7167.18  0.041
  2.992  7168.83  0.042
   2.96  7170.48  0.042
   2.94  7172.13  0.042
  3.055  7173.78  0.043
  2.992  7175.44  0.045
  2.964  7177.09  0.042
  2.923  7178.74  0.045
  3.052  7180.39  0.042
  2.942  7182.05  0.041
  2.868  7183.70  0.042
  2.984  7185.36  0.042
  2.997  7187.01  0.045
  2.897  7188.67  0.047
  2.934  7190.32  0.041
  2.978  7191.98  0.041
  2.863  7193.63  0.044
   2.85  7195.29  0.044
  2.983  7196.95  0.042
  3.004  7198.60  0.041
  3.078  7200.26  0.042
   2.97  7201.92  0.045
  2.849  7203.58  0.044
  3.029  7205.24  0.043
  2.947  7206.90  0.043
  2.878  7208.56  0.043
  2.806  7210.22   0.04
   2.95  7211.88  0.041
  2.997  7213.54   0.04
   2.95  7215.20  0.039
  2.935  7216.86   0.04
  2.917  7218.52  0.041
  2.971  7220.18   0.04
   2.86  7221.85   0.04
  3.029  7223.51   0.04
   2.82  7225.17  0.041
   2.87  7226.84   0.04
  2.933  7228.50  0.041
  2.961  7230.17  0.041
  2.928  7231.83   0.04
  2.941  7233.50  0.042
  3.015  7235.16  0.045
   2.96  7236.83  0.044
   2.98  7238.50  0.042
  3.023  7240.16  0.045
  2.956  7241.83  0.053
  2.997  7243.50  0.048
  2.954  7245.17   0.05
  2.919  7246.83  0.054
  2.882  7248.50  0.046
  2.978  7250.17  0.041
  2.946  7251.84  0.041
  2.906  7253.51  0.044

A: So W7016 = 0.01 mag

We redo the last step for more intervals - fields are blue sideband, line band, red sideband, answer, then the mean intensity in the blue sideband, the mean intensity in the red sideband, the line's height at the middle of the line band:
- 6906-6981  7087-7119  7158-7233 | -0.01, 3.11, 2.95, 3.01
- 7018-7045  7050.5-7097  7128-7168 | -0.01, 3.05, 2.98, 3.02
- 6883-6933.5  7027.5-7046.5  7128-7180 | -0.01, 3.13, 2.98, 3.05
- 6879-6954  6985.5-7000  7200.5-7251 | -0.01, 3.14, 2.94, 3.09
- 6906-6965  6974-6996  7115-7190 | 0.00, 3.12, 2.98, 3.08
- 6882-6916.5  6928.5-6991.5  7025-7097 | 0.00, 3.15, 3.06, 3.12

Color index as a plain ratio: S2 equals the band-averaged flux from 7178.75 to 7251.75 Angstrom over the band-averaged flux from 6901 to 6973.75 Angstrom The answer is 0.94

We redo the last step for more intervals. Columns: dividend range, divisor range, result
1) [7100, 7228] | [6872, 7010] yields 0.95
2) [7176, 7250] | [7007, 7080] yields 0.96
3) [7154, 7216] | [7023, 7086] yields 0.96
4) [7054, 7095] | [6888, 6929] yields 0.97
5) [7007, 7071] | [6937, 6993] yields 0.98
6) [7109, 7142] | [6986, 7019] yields 0.97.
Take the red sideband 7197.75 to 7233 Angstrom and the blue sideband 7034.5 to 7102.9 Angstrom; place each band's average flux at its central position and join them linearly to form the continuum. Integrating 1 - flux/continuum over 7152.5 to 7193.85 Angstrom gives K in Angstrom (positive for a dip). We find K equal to 0.1 Angstrom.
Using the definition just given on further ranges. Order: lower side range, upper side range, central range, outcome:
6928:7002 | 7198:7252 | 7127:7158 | 0.14 Angstrom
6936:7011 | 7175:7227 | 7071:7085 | -0.07 Angstrom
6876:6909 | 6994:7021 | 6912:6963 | 0.01 Angstrom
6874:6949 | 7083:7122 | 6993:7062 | -0.02 Angstrom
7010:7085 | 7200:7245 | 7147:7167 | 0.18 Angstrom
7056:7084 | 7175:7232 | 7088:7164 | 0.04 Angstrom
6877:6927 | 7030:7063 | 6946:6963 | -0.02 Angstrom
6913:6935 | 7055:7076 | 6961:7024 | -0.03 Angstrom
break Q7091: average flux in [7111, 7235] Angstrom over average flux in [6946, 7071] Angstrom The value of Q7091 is 0.96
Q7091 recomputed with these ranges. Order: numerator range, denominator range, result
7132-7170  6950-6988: 0.96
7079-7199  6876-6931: 0.95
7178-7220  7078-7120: 0.97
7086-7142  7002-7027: 0.99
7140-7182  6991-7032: 0.97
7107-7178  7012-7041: 0.98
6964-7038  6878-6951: 0.98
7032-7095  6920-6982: 0.99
